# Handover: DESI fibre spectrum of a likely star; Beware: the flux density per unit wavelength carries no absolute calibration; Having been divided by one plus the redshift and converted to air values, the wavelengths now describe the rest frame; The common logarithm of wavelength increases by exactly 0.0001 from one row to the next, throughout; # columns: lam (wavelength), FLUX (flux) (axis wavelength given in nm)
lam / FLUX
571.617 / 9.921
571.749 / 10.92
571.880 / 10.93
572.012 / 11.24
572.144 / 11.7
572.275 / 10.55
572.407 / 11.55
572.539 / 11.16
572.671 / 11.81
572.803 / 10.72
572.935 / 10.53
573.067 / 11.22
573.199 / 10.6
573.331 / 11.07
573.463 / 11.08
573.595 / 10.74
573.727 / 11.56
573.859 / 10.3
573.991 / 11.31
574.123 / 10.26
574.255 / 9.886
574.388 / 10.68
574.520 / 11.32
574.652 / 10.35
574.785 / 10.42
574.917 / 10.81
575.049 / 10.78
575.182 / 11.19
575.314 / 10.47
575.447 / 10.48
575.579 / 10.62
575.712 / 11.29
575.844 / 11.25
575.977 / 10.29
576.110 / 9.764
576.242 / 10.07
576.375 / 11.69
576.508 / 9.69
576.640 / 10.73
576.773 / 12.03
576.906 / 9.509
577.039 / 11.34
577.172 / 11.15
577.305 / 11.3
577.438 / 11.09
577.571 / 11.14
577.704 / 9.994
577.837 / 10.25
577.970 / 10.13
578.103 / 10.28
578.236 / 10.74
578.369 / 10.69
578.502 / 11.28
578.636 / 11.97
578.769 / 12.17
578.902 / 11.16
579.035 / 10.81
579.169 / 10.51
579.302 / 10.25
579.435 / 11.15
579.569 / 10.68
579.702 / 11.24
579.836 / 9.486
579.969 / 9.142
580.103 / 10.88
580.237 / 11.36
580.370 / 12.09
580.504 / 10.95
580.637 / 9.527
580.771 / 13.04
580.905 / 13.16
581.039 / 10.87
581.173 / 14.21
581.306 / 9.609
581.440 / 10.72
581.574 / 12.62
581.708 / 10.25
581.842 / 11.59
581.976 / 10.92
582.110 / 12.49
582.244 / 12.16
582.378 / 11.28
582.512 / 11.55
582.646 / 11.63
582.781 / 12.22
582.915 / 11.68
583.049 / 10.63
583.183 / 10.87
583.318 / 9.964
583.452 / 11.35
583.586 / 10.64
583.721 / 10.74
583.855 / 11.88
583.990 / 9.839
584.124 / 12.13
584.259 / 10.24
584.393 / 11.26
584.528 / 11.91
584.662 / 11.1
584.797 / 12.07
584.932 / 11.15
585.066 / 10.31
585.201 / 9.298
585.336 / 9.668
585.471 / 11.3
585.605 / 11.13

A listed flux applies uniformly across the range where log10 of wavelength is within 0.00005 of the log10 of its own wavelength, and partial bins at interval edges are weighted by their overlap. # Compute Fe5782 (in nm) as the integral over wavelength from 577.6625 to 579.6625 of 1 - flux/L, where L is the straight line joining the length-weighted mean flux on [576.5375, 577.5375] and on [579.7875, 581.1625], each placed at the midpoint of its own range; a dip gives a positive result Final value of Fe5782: 0.047 nm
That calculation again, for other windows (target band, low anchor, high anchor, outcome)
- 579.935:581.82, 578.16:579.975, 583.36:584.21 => -0.074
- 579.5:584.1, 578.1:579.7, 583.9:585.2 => -0.083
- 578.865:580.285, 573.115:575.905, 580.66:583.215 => 0.097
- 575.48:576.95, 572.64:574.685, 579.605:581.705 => 0.044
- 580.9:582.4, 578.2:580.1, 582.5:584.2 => -0.082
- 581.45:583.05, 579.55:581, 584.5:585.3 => -0.089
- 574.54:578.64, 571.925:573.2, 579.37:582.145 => 0.165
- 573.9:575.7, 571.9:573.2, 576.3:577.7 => 0.056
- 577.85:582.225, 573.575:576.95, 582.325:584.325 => -0.077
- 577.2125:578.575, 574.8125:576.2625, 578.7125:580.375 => 0.004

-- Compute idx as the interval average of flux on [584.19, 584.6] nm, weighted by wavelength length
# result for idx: 11.1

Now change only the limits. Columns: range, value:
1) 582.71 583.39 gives 11.1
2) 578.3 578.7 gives 11.3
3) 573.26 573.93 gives 11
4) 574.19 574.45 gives 10.2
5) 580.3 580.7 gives 10.9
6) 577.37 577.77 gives 10.7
